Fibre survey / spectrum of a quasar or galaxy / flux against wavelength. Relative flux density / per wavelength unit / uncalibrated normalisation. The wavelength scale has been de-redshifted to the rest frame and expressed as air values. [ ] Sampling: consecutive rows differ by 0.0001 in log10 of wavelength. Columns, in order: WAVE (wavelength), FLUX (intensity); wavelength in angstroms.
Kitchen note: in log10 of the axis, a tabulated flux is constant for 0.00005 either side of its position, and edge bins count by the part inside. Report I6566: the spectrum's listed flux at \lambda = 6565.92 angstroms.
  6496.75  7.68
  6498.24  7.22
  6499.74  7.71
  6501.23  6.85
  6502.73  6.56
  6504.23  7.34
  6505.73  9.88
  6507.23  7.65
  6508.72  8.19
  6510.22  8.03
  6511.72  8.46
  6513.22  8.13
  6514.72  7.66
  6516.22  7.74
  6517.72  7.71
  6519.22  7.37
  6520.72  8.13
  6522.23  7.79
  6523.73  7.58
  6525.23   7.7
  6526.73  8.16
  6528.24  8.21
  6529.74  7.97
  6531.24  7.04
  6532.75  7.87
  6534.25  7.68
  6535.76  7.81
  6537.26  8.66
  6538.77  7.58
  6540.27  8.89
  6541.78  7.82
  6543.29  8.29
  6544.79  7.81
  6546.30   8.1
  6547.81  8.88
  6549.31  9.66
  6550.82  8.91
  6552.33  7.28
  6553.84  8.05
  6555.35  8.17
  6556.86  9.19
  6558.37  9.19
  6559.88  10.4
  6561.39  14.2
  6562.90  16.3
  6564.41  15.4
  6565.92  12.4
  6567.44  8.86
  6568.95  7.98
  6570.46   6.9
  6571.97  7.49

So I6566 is 12.4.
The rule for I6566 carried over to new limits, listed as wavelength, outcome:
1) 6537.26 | 8.66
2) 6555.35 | 8.17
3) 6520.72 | 8.13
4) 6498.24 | 7.22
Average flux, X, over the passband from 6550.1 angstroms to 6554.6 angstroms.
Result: 8.07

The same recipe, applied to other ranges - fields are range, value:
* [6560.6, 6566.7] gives 14.5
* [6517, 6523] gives 7.74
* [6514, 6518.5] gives 7.7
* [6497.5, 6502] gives 7.26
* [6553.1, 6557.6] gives 8.47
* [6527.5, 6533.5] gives 7.78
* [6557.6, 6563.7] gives 12.5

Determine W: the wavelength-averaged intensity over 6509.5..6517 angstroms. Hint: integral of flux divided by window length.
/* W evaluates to 8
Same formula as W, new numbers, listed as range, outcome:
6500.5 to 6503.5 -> 6.7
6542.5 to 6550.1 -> 8.55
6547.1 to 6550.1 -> 9.29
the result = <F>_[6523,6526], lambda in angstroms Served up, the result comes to 7.66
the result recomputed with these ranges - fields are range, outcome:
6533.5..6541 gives 8.13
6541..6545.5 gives 7.98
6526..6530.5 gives 8.11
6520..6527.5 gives 7.86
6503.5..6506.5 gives 8.6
